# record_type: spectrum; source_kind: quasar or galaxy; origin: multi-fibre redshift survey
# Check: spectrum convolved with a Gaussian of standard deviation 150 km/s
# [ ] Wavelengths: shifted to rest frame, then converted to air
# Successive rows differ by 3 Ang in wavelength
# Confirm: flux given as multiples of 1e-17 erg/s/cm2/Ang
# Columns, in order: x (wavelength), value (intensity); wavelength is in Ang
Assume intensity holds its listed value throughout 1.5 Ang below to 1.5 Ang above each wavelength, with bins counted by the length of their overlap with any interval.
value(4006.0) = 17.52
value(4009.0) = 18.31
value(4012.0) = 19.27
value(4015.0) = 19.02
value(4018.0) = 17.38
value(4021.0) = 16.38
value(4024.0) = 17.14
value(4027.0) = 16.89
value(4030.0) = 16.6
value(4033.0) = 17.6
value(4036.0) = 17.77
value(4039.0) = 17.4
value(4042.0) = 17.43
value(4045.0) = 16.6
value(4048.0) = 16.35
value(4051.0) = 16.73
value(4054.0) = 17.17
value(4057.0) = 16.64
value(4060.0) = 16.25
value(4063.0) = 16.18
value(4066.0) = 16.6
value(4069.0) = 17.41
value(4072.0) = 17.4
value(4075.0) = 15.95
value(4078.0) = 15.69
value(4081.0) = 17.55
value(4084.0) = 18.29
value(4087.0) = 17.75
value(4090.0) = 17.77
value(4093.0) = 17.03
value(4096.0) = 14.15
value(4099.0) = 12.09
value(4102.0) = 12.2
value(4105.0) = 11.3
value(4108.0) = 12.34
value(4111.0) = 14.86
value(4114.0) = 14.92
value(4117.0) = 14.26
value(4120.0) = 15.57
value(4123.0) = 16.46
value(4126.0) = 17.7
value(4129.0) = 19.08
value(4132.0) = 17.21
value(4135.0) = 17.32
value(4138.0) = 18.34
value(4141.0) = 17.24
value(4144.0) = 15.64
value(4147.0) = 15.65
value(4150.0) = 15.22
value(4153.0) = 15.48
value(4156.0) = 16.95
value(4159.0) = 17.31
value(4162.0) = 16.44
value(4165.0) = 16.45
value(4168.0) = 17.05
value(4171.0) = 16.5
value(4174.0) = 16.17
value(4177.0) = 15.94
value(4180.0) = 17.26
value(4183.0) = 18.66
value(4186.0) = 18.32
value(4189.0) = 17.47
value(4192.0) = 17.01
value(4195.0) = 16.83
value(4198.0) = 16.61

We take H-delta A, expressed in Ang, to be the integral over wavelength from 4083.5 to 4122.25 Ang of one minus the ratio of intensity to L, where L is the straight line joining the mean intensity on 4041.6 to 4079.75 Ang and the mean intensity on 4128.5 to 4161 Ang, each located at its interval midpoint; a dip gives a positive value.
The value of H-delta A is 4.5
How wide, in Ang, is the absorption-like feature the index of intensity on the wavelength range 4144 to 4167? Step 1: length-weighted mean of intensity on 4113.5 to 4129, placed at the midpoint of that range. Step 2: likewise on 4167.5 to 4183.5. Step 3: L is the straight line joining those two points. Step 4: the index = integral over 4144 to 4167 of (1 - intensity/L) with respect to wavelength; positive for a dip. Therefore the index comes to 0.5 Ang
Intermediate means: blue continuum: 16.2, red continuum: 16.8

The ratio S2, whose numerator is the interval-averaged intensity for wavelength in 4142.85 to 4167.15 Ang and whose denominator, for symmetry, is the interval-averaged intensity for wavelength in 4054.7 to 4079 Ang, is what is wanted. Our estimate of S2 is 1.0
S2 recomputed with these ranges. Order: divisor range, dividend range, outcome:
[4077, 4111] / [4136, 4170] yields 1.10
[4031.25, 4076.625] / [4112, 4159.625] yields 0.98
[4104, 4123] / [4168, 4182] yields 1.17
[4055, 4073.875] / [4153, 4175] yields 0.99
